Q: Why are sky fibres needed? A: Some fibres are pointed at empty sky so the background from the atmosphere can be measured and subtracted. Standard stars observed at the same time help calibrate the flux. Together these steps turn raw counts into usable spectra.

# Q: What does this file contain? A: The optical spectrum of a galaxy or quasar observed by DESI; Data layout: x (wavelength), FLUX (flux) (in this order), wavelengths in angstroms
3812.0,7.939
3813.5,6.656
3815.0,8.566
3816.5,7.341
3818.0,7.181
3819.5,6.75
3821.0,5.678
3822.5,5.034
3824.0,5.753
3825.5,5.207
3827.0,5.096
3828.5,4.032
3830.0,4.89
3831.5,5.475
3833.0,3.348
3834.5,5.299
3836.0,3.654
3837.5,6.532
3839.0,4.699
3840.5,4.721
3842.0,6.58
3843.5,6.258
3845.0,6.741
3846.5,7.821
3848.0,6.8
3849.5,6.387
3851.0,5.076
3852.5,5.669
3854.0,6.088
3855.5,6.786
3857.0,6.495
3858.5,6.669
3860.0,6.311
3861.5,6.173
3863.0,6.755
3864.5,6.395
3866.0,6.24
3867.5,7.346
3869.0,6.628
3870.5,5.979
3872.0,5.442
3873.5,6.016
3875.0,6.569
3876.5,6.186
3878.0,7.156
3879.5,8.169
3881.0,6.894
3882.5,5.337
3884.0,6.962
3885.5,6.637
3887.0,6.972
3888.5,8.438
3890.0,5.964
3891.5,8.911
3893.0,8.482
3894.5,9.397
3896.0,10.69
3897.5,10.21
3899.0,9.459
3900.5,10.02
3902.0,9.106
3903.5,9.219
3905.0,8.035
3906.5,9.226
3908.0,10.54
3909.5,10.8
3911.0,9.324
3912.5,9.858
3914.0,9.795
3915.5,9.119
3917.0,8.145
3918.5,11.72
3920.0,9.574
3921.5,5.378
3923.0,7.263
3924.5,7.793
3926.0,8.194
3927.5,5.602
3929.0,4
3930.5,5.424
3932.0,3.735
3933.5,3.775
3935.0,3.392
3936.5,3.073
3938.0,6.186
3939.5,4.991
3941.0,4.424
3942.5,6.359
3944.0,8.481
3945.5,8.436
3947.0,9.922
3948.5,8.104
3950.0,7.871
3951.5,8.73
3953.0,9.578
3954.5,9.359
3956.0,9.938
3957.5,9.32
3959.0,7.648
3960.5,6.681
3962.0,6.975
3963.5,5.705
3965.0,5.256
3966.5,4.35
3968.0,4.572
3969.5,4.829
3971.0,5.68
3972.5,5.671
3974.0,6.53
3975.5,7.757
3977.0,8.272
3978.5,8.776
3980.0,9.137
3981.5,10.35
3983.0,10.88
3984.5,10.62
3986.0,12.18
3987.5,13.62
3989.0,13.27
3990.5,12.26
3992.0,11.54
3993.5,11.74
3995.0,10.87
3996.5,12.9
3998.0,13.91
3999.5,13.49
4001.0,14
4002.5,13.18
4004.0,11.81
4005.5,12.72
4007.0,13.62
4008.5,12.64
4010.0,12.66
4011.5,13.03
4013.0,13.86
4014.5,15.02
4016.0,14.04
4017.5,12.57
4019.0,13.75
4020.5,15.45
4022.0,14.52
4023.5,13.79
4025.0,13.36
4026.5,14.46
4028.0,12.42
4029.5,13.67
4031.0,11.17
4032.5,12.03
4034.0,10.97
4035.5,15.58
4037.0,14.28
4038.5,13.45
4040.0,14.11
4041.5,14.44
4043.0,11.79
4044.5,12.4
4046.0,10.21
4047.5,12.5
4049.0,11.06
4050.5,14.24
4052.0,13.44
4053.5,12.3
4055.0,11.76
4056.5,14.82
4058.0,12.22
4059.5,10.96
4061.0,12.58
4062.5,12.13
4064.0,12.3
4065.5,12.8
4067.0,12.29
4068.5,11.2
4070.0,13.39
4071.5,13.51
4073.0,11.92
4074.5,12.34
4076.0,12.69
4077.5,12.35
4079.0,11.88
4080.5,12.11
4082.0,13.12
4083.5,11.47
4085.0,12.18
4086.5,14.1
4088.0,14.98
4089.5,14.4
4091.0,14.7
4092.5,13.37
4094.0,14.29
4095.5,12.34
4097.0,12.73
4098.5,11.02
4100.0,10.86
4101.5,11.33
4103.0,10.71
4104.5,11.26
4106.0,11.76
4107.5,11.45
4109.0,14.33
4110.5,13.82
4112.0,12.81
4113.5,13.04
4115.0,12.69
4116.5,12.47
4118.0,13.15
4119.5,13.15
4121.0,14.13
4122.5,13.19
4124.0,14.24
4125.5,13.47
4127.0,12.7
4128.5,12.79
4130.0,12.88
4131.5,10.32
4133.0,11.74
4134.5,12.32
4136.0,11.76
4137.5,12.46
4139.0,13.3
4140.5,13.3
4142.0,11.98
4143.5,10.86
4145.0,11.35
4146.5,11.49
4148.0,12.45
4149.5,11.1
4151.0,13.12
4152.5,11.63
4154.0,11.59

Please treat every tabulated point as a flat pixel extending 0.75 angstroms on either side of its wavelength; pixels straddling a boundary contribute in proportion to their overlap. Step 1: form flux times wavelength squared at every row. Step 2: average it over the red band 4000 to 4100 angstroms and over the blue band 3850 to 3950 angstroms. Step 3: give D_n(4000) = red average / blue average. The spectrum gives 1.91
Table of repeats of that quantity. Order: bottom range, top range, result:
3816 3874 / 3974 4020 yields 2.20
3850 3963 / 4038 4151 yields 1.86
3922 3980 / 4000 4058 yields 2.05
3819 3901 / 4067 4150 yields 2.18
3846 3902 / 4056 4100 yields 1.97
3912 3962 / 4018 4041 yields 1.94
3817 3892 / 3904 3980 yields 1.24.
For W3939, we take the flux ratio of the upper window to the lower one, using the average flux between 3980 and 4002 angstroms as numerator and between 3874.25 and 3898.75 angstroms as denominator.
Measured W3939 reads 1.6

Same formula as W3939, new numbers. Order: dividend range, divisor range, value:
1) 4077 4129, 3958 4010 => 1.30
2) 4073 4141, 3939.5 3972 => 1.77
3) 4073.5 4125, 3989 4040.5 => 0.97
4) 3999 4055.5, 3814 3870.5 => 2.19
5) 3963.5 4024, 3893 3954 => 1.40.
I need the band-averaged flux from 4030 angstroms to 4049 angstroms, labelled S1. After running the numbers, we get 12.7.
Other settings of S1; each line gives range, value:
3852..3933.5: 7.55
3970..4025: 11.8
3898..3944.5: 7.49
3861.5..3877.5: 6.36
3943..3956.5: 8.87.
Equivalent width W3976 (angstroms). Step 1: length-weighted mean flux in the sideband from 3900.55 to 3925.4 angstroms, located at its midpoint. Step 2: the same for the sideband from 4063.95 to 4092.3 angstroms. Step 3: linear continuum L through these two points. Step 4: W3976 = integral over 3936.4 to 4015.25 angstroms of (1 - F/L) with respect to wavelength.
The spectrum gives 8.0 angstroms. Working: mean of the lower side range 9.08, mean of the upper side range 12.9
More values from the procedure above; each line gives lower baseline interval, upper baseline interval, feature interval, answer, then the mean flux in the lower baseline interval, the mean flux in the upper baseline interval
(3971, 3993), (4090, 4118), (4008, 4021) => -3.7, 9.93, 12.5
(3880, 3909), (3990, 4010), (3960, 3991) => 9.4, 8.47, 12.7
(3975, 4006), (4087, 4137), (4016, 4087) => -3.8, 11.6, 12.7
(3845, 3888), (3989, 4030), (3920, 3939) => 7.9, 6.51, 13.2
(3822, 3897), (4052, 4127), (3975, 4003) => -4.4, 6.36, 12.7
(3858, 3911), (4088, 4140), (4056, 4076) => -1.4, 7.72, 12.7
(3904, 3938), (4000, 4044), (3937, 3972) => 8.5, 7.43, 13.4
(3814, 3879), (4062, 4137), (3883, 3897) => -1.6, 6.05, 12.6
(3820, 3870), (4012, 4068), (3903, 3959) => 7.8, 5.84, 13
